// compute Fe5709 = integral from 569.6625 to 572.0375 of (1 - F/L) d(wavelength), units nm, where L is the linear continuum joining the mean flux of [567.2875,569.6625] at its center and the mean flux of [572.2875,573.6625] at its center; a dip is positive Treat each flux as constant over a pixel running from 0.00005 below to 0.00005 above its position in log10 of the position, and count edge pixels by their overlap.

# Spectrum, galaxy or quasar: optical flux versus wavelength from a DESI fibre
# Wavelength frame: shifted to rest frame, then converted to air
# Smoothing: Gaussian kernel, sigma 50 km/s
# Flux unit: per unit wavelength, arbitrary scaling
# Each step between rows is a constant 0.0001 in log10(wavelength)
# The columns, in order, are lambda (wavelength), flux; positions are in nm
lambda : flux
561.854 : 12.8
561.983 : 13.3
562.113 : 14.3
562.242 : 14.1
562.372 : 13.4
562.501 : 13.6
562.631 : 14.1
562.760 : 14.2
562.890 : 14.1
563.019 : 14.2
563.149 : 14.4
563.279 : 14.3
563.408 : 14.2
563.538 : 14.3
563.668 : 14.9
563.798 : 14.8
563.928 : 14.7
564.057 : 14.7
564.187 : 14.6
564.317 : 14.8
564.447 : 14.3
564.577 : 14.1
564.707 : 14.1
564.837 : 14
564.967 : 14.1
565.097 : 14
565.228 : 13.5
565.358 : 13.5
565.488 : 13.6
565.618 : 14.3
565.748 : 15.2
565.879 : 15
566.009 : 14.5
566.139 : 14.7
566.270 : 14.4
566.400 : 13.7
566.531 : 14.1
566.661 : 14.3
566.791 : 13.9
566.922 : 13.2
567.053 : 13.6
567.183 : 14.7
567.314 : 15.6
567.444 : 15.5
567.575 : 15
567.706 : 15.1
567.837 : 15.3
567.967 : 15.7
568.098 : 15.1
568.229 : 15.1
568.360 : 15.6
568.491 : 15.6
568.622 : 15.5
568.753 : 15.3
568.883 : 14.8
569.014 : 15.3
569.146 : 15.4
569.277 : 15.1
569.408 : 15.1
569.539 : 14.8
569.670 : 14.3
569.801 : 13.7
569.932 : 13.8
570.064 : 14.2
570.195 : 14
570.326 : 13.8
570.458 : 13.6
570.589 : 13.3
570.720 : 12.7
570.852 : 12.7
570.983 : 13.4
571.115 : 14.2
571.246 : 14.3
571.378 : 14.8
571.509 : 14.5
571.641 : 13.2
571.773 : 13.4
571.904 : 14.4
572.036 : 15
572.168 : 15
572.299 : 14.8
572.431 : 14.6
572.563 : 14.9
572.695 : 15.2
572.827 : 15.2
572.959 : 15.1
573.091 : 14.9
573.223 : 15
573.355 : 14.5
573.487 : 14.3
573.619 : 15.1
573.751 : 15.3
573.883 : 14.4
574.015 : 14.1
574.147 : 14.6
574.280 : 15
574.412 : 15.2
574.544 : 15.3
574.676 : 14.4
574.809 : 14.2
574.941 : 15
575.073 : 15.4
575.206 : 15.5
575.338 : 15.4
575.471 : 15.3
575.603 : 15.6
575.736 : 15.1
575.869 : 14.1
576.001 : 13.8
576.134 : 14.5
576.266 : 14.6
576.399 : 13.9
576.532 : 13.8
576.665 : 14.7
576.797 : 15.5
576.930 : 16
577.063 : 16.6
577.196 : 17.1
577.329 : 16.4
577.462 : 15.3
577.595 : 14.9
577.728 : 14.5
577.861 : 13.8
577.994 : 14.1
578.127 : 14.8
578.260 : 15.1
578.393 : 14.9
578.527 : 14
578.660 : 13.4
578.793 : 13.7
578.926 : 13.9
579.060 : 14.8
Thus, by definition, 0.19 nm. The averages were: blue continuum 15.2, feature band 13.8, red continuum 14.9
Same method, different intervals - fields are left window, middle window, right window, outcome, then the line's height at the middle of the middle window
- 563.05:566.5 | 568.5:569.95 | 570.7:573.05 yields -0.06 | 14.3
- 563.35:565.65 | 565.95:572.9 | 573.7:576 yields 0.02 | 14.6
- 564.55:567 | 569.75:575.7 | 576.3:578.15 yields 0.08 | 14.7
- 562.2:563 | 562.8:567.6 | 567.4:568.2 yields 0.08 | 14.6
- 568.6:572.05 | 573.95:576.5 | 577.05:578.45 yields 0.01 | 14.9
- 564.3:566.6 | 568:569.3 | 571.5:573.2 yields -0.08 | 14.4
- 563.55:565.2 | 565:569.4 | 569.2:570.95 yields -0.17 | 14.2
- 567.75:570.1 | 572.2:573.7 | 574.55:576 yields 0.01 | 15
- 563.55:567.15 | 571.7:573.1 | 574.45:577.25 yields 0.00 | 14.8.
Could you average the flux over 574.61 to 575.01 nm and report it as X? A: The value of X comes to 14.6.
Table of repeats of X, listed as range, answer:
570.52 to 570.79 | 13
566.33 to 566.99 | 13.8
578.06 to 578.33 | 15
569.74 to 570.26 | 13.9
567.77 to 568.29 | 15.3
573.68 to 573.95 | 14.9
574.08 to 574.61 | 15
